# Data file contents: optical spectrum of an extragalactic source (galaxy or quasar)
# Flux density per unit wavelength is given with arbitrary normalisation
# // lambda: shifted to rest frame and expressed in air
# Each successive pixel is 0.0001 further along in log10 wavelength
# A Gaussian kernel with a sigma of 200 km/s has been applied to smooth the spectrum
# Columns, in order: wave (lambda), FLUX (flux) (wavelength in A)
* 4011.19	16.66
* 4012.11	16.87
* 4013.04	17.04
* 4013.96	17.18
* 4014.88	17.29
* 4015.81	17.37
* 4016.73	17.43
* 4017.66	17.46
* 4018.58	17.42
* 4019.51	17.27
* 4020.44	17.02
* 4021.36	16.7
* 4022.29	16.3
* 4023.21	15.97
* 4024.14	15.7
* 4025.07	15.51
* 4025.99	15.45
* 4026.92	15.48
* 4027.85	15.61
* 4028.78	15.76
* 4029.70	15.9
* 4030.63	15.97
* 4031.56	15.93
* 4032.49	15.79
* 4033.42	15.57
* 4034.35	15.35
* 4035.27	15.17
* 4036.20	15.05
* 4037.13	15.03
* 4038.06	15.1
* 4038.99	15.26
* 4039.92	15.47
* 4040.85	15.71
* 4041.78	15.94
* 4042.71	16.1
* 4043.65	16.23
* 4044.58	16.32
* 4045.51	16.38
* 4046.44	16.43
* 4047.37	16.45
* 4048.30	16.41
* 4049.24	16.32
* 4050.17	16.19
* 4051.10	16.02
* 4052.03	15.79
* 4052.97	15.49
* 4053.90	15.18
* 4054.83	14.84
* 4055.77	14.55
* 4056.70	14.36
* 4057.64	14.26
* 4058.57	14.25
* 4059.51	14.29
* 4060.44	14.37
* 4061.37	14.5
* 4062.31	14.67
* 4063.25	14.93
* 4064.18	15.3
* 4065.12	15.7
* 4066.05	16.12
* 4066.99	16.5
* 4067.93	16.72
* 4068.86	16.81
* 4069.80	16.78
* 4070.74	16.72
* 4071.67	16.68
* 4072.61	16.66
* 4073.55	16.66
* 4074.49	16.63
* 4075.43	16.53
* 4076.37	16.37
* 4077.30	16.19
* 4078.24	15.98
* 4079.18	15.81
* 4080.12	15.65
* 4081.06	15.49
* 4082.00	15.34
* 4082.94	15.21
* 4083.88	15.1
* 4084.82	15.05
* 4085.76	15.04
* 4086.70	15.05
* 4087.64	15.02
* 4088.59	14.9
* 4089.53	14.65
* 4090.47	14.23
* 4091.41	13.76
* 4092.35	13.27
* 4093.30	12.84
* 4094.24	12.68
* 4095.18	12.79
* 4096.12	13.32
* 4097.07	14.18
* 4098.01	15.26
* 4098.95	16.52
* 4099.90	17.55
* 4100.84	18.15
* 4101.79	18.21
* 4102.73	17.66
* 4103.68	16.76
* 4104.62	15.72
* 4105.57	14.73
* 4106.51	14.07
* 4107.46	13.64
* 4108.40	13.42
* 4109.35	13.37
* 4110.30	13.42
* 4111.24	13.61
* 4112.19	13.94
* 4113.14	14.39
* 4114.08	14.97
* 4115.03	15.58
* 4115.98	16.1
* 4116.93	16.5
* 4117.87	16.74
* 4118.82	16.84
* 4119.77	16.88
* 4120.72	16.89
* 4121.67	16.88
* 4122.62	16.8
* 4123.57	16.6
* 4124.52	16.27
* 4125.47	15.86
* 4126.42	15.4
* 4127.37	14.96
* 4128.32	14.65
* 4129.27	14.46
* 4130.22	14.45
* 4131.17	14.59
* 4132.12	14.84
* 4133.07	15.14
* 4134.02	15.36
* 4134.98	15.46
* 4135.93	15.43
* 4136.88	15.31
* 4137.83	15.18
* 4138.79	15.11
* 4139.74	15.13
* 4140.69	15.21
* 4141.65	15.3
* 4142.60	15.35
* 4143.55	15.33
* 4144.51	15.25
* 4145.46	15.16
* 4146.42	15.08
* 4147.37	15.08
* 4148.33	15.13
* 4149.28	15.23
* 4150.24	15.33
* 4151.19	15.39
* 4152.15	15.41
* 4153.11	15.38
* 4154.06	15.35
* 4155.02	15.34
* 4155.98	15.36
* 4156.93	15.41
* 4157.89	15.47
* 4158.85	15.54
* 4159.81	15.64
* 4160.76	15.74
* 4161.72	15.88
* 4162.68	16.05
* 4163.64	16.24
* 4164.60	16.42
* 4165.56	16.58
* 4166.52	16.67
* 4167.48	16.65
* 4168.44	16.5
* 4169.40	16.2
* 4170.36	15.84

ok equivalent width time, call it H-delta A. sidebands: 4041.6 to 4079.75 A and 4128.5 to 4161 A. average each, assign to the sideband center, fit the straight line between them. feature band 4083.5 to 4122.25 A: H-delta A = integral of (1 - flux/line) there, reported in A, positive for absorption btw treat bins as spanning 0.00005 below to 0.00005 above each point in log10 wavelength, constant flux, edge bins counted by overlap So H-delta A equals 1.0 A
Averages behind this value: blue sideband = 15.8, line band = 15.1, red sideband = 15.2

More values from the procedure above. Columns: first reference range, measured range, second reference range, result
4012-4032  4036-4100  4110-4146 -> 2.5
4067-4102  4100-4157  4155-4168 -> 1.2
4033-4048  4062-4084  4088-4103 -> -1.1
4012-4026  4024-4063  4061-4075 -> 2.3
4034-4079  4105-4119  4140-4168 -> 0.8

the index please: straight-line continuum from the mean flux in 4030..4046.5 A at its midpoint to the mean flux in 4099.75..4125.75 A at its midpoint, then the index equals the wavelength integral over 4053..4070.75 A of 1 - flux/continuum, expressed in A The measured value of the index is 0.5 A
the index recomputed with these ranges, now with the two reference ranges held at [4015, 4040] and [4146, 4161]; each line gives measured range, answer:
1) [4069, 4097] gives 0.98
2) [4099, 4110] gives -0.08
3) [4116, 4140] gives -0.28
